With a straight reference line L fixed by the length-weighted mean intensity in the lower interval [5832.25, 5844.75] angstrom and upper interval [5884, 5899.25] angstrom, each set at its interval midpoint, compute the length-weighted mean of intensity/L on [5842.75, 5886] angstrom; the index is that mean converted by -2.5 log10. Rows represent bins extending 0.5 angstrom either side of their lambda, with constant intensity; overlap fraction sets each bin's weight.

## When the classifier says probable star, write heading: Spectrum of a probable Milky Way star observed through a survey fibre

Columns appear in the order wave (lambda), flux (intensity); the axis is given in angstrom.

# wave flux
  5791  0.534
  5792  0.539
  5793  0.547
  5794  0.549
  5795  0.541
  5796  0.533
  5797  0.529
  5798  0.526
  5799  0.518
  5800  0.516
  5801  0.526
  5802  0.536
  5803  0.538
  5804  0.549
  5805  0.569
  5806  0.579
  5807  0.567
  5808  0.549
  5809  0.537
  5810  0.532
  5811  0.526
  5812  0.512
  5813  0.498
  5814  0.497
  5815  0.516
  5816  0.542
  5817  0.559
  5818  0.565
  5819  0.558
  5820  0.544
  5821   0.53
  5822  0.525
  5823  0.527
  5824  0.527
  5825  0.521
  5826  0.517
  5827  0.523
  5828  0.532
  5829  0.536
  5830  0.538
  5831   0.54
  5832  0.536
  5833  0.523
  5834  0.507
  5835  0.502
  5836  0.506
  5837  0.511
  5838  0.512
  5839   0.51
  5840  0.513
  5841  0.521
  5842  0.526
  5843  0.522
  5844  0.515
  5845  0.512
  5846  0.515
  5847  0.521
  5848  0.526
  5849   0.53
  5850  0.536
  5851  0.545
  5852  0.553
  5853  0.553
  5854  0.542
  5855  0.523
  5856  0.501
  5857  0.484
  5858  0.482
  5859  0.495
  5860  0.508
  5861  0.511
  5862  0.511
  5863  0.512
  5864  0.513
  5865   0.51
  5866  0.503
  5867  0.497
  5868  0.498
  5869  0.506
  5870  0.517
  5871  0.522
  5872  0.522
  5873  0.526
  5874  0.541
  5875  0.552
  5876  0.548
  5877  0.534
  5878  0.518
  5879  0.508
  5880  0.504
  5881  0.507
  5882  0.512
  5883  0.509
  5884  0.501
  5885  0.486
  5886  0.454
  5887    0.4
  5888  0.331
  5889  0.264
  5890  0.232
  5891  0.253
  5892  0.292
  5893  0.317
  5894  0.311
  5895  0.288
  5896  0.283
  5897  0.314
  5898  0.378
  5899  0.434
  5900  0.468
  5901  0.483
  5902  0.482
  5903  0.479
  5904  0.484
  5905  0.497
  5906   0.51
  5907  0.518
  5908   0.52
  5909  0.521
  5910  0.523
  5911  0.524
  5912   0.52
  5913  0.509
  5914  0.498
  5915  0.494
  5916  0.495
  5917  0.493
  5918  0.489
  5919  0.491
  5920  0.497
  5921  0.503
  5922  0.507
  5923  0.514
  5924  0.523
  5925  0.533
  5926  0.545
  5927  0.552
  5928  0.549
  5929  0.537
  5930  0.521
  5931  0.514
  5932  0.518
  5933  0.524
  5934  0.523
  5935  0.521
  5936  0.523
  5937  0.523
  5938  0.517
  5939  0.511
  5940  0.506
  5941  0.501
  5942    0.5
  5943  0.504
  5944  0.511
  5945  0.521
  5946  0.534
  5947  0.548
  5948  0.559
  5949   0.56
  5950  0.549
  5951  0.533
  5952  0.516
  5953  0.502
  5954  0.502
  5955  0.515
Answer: -0.21 mag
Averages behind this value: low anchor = 0.514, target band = 0.516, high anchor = 0.34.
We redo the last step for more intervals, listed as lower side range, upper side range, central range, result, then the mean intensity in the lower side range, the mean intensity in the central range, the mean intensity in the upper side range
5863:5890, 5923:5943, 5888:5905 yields 0.35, 0.487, 0.363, 0.522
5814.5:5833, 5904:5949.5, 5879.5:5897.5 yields 0.36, 0.535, 0.375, 0.517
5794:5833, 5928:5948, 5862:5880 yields 0.02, 0.535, 0.519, 0.521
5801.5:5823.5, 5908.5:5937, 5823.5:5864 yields 0.03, 0.539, 0.52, 0.517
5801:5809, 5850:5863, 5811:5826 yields 0.03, 0.552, 0.53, 0.518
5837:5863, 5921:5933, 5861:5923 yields 0.12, 0.518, 0.467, 0.527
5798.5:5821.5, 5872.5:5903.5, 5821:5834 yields -0.03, 0.538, 0.528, 0.426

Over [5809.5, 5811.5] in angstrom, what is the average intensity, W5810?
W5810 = 0.529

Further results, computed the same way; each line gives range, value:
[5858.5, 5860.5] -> 0.502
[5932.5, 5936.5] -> 0.523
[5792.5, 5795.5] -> 0.546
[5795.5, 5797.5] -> 0.531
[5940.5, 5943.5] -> 0.502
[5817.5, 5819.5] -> 0.561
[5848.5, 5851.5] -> 0.537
